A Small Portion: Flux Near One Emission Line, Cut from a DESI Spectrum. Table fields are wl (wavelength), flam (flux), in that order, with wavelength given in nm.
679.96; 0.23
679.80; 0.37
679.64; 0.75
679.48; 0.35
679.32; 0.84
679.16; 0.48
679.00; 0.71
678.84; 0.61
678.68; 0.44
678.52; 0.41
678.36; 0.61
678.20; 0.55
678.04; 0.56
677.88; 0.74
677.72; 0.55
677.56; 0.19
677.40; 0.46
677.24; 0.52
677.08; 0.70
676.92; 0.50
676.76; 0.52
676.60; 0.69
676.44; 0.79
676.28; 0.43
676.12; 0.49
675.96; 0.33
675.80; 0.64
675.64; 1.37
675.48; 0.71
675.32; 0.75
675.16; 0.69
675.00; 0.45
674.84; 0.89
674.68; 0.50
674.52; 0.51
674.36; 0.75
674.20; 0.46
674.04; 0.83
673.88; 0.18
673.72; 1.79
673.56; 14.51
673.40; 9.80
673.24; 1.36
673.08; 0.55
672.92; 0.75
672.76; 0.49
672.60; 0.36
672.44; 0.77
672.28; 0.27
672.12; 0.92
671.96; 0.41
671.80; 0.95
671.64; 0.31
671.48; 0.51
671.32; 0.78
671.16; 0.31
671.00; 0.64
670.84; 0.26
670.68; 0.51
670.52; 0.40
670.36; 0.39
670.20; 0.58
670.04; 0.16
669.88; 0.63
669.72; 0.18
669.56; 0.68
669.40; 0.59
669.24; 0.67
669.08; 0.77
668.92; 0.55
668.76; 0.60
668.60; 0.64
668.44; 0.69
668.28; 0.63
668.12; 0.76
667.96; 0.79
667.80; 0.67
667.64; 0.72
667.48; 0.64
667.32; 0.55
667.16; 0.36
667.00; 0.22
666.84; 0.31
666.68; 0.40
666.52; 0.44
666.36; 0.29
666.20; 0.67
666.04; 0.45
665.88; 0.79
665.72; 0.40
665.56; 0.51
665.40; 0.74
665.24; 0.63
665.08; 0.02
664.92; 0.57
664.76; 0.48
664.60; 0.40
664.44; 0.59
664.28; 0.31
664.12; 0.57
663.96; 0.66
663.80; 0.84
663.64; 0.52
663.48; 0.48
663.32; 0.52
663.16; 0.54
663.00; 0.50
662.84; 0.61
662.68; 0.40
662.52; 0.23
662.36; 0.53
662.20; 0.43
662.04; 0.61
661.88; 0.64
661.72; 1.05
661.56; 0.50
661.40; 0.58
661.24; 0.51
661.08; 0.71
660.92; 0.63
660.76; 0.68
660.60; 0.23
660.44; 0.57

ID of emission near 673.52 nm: H-alpha 6563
